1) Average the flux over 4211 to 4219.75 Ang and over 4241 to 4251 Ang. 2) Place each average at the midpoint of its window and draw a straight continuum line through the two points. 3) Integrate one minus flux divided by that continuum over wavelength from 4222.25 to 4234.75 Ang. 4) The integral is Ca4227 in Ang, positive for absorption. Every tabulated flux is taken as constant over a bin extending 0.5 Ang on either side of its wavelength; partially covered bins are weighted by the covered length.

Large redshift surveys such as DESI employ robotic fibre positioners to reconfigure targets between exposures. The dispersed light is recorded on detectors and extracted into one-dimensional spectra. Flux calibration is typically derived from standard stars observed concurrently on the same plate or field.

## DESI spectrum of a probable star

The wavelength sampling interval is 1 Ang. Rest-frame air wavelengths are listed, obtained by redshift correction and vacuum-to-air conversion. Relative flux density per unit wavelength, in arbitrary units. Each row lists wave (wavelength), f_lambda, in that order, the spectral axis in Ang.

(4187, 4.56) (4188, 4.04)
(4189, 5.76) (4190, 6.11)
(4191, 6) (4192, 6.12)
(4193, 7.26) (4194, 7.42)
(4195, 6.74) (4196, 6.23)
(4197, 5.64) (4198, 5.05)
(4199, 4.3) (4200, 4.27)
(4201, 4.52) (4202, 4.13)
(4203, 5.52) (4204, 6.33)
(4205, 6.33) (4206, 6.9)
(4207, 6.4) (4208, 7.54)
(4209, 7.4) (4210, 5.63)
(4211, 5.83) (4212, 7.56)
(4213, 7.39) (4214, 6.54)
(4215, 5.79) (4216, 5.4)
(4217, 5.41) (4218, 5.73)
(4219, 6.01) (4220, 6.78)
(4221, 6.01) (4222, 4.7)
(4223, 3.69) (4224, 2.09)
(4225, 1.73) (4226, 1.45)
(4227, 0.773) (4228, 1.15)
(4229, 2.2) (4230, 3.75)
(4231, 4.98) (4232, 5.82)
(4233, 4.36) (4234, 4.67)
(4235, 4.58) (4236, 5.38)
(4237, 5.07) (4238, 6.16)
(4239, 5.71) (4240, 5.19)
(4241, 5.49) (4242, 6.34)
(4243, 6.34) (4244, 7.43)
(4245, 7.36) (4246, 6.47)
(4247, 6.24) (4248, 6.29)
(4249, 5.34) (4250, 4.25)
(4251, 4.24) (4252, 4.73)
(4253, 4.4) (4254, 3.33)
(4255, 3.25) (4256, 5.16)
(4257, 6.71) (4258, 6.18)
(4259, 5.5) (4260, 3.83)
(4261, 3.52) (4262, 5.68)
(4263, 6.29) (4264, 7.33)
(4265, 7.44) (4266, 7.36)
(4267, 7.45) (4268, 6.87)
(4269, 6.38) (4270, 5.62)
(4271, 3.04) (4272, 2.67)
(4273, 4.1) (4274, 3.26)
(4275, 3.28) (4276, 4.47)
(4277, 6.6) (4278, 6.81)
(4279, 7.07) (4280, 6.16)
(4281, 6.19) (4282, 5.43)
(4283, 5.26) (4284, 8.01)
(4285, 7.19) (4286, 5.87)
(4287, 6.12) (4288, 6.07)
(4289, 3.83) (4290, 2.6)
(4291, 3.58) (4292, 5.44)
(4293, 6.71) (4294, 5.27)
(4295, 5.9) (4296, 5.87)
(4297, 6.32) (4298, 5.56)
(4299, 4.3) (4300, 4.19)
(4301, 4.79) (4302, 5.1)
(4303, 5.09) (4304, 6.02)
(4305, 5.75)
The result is 6.2 Ang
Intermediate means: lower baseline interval 6.22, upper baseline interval 6.09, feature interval 3.12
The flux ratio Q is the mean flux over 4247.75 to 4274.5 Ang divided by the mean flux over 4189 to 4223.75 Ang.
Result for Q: 0.9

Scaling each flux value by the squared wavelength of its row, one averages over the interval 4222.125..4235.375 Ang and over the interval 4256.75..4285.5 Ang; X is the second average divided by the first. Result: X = 1.8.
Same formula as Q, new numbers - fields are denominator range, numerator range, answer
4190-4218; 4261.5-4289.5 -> 0.95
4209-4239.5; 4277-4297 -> 1.21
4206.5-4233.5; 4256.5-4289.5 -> 1.16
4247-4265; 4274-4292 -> 1.06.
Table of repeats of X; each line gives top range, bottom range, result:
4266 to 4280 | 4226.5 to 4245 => 1.12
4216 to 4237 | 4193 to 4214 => 0.68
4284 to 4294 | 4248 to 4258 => 1.15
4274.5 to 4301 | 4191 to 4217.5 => 0.95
